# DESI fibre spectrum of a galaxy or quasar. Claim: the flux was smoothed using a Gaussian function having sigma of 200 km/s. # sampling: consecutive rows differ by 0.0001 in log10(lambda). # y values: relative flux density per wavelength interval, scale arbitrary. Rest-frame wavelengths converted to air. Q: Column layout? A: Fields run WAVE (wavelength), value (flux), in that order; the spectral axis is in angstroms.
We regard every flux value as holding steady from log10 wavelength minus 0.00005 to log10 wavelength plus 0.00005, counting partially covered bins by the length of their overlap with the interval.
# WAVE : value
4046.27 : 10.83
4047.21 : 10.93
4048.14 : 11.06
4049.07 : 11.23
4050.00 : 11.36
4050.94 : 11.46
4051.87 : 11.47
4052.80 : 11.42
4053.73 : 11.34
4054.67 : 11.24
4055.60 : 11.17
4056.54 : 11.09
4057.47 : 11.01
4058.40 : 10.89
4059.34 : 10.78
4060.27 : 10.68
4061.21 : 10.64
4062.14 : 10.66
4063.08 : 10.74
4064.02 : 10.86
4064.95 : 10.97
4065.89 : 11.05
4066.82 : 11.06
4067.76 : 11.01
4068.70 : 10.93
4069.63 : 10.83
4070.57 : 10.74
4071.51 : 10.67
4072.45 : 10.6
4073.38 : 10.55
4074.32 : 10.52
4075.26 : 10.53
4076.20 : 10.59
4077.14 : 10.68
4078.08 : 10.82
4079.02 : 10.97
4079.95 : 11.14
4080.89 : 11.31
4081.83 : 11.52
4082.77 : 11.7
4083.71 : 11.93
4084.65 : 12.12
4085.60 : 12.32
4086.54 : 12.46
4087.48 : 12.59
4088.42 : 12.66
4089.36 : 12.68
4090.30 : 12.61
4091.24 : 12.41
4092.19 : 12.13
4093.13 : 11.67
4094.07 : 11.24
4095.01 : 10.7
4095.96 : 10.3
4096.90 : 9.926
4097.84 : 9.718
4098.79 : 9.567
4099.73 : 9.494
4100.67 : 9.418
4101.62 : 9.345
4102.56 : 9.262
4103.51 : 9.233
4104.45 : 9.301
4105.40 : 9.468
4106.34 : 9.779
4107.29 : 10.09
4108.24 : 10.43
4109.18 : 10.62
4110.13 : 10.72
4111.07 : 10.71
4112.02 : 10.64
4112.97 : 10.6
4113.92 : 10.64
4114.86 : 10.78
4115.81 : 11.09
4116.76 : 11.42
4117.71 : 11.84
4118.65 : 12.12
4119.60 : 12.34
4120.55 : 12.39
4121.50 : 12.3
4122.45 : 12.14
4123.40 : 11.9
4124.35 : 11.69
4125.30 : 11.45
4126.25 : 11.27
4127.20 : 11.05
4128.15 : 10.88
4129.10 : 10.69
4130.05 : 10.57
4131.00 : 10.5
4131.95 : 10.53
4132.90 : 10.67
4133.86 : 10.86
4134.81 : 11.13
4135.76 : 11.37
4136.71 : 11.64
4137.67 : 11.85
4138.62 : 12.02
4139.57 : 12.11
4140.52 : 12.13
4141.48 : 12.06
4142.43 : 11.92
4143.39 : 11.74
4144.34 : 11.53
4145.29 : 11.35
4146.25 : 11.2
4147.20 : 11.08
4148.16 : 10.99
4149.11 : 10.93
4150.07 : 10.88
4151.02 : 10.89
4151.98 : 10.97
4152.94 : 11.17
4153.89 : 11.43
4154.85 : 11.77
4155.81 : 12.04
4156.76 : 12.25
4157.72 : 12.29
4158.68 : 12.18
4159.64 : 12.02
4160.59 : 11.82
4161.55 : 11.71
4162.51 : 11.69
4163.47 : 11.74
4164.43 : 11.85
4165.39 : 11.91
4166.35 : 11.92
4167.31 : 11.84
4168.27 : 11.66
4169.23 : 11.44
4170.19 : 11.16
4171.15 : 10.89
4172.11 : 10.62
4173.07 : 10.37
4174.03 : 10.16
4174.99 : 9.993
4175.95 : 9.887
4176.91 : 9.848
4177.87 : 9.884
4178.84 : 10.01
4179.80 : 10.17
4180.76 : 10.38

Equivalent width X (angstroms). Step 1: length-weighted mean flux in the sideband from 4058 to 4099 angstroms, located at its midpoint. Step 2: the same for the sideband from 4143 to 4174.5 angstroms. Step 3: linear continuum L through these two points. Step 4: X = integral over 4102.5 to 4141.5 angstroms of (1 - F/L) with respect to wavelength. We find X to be 0.9 angstroms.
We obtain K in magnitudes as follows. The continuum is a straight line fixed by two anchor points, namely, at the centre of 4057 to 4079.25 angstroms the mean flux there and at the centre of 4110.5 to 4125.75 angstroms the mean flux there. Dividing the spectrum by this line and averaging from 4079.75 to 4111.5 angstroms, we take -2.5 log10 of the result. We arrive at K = 0.03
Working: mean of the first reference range 10.8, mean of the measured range 10.9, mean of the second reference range 11.5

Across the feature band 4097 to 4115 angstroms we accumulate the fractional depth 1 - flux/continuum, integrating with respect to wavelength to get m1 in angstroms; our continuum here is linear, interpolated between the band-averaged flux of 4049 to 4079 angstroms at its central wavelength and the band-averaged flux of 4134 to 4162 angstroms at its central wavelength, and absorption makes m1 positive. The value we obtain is 2.1 angstroms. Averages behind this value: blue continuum 10.9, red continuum 11.6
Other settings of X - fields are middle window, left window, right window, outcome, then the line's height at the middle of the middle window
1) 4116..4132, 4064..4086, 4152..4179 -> -0.45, 11.2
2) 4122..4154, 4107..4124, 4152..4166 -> 0.68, 11.6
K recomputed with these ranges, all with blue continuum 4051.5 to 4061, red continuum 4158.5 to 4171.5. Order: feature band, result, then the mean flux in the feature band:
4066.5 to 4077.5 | 0.046 mag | 10.7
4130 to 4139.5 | 0.033 mag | 11.2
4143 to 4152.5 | 0.043 mag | 11.2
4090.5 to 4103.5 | 0.092 mag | 10.4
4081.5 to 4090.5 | -0.092 mag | 12.3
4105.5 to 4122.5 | 0.032 mag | 11.1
